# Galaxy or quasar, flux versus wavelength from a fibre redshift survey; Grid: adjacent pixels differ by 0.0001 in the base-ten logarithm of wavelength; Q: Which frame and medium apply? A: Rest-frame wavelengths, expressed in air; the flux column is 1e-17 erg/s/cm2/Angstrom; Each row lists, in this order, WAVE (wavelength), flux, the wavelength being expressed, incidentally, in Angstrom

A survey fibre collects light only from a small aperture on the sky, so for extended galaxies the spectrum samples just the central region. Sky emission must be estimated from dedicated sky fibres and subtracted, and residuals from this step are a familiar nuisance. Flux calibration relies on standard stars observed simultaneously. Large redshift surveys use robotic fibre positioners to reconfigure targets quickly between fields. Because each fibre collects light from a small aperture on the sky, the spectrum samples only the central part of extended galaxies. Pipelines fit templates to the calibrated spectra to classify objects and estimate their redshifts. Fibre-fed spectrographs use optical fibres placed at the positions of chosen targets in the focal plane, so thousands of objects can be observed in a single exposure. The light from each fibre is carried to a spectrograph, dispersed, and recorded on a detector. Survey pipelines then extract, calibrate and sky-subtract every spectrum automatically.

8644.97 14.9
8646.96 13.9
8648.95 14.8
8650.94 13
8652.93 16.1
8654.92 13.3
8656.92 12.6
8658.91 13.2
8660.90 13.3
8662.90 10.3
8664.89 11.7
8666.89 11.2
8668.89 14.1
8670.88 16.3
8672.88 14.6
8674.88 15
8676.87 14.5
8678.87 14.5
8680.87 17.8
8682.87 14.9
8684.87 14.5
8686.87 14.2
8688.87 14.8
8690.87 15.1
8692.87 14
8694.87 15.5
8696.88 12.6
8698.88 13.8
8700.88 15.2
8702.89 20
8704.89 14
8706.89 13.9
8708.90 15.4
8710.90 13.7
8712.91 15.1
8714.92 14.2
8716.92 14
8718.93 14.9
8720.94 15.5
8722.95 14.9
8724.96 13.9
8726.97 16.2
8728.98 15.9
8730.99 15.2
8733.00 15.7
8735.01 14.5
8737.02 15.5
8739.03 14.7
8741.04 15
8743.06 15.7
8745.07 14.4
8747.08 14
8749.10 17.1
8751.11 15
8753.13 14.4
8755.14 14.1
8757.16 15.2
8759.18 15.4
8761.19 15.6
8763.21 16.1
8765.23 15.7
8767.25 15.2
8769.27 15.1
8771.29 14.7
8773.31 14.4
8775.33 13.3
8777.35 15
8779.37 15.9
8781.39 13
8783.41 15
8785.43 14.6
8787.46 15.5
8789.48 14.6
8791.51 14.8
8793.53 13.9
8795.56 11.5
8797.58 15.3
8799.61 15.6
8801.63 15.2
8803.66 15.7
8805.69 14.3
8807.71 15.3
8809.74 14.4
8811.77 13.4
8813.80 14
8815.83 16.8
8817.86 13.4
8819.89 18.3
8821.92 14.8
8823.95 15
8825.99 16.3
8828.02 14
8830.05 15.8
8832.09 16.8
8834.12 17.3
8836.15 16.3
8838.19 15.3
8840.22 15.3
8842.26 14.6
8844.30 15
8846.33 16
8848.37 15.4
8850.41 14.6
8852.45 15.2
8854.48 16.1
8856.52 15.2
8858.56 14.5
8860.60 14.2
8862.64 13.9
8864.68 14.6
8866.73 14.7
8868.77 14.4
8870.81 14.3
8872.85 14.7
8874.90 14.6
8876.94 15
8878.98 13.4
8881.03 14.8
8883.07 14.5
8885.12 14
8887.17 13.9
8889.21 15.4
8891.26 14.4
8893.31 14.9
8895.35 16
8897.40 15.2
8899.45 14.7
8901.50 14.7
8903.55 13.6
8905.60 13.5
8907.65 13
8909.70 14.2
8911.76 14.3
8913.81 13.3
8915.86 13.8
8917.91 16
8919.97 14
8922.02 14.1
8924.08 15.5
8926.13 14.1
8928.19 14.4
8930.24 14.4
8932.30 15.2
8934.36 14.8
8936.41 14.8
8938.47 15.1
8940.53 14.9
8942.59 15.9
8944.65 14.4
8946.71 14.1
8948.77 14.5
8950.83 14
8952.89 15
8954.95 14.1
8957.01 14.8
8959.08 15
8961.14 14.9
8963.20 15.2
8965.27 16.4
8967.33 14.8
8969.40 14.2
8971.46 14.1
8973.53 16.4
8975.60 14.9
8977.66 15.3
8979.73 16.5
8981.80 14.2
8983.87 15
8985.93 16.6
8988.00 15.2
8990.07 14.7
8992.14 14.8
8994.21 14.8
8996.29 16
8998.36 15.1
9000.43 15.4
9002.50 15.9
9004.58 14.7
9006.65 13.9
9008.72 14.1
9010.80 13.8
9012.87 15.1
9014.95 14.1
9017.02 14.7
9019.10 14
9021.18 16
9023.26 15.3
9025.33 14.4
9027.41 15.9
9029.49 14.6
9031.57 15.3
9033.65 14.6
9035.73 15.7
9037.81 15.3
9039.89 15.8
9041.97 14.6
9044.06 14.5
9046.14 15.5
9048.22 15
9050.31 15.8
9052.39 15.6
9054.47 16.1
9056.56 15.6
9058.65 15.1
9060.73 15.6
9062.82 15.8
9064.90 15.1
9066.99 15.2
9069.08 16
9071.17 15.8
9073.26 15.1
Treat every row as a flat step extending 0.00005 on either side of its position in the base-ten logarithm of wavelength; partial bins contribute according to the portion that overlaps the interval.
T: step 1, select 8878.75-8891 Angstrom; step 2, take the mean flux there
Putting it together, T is 14.4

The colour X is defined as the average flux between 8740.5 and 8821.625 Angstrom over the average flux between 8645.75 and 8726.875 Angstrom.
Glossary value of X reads 1.04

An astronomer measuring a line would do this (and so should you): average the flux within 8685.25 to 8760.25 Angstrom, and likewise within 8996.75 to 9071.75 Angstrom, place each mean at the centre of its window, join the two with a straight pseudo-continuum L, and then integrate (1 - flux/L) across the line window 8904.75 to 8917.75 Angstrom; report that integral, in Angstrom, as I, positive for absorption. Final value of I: 1.05 Angstrom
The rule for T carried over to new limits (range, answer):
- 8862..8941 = 14.5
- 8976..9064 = 15.1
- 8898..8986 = 14.7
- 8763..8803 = 14.7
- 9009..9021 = 14.4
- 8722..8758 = 15.1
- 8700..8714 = 15.3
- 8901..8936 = 14.3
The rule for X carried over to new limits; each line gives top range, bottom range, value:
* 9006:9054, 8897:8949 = 1.03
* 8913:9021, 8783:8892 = 0.99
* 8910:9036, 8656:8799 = 1.01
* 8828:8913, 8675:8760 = 0.99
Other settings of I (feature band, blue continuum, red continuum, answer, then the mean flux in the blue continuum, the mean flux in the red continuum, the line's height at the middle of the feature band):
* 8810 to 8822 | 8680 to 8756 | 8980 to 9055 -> -0.1 Angstrom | 15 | 15.1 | 15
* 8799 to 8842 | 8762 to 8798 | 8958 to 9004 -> -1.8 Angstrom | 14.6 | 15.2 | 14.8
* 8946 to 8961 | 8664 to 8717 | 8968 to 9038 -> 0.4 Angstrom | 14.6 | 15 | 15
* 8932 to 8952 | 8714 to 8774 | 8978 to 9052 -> 0.4 Angstrom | 15.1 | 15.1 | 15.1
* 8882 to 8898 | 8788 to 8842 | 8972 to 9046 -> 0.3 Angstrom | 15.1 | 15.1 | 15.1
